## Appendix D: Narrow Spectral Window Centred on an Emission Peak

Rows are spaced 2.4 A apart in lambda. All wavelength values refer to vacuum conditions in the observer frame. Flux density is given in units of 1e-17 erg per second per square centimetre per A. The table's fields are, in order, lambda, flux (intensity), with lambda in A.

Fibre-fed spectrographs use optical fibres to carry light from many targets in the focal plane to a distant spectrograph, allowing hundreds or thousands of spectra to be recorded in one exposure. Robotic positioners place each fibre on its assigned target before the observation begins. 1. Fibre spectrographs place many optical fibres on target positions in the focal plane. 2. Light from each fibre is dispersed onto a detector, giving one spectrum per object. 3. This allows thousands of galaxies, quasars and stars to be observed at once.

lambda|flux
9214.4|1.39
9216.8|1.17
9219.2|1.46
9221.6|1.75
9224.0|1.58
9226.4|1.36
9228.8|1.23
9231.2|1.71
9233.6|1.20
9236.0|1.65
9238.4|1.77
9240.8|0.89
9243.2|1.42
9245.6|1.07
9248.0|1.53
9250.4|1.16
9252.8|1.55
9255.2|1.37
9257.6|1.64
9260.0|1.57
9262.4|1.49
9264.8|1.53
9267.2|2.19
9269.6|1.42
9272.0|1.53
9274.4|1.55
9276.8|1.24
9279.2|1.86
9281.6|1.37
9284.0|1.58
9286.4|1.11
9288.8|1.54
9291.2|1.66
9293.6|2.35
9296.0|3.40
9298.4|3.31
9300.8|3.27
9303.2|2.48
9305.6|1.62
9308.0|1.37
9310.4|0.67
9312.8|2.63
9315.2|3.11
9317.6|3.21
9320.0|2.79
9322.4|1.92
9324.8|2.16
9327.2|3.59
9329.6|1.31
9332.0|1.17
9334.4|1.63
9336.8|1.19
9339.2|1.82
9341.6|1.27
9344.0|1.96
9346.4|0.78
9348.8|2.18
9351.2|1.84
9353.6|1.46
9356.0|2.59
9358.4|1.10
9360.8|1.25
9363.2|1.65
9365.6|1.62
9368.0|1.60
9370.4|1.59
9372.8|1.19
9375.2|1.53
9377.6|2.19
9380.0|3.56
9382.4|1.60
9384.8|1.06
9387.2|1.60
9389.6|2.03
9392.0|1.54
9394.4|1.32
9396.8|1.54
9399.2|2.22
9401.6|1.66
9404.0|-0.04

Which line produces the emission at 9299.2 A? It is [S II] 6716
